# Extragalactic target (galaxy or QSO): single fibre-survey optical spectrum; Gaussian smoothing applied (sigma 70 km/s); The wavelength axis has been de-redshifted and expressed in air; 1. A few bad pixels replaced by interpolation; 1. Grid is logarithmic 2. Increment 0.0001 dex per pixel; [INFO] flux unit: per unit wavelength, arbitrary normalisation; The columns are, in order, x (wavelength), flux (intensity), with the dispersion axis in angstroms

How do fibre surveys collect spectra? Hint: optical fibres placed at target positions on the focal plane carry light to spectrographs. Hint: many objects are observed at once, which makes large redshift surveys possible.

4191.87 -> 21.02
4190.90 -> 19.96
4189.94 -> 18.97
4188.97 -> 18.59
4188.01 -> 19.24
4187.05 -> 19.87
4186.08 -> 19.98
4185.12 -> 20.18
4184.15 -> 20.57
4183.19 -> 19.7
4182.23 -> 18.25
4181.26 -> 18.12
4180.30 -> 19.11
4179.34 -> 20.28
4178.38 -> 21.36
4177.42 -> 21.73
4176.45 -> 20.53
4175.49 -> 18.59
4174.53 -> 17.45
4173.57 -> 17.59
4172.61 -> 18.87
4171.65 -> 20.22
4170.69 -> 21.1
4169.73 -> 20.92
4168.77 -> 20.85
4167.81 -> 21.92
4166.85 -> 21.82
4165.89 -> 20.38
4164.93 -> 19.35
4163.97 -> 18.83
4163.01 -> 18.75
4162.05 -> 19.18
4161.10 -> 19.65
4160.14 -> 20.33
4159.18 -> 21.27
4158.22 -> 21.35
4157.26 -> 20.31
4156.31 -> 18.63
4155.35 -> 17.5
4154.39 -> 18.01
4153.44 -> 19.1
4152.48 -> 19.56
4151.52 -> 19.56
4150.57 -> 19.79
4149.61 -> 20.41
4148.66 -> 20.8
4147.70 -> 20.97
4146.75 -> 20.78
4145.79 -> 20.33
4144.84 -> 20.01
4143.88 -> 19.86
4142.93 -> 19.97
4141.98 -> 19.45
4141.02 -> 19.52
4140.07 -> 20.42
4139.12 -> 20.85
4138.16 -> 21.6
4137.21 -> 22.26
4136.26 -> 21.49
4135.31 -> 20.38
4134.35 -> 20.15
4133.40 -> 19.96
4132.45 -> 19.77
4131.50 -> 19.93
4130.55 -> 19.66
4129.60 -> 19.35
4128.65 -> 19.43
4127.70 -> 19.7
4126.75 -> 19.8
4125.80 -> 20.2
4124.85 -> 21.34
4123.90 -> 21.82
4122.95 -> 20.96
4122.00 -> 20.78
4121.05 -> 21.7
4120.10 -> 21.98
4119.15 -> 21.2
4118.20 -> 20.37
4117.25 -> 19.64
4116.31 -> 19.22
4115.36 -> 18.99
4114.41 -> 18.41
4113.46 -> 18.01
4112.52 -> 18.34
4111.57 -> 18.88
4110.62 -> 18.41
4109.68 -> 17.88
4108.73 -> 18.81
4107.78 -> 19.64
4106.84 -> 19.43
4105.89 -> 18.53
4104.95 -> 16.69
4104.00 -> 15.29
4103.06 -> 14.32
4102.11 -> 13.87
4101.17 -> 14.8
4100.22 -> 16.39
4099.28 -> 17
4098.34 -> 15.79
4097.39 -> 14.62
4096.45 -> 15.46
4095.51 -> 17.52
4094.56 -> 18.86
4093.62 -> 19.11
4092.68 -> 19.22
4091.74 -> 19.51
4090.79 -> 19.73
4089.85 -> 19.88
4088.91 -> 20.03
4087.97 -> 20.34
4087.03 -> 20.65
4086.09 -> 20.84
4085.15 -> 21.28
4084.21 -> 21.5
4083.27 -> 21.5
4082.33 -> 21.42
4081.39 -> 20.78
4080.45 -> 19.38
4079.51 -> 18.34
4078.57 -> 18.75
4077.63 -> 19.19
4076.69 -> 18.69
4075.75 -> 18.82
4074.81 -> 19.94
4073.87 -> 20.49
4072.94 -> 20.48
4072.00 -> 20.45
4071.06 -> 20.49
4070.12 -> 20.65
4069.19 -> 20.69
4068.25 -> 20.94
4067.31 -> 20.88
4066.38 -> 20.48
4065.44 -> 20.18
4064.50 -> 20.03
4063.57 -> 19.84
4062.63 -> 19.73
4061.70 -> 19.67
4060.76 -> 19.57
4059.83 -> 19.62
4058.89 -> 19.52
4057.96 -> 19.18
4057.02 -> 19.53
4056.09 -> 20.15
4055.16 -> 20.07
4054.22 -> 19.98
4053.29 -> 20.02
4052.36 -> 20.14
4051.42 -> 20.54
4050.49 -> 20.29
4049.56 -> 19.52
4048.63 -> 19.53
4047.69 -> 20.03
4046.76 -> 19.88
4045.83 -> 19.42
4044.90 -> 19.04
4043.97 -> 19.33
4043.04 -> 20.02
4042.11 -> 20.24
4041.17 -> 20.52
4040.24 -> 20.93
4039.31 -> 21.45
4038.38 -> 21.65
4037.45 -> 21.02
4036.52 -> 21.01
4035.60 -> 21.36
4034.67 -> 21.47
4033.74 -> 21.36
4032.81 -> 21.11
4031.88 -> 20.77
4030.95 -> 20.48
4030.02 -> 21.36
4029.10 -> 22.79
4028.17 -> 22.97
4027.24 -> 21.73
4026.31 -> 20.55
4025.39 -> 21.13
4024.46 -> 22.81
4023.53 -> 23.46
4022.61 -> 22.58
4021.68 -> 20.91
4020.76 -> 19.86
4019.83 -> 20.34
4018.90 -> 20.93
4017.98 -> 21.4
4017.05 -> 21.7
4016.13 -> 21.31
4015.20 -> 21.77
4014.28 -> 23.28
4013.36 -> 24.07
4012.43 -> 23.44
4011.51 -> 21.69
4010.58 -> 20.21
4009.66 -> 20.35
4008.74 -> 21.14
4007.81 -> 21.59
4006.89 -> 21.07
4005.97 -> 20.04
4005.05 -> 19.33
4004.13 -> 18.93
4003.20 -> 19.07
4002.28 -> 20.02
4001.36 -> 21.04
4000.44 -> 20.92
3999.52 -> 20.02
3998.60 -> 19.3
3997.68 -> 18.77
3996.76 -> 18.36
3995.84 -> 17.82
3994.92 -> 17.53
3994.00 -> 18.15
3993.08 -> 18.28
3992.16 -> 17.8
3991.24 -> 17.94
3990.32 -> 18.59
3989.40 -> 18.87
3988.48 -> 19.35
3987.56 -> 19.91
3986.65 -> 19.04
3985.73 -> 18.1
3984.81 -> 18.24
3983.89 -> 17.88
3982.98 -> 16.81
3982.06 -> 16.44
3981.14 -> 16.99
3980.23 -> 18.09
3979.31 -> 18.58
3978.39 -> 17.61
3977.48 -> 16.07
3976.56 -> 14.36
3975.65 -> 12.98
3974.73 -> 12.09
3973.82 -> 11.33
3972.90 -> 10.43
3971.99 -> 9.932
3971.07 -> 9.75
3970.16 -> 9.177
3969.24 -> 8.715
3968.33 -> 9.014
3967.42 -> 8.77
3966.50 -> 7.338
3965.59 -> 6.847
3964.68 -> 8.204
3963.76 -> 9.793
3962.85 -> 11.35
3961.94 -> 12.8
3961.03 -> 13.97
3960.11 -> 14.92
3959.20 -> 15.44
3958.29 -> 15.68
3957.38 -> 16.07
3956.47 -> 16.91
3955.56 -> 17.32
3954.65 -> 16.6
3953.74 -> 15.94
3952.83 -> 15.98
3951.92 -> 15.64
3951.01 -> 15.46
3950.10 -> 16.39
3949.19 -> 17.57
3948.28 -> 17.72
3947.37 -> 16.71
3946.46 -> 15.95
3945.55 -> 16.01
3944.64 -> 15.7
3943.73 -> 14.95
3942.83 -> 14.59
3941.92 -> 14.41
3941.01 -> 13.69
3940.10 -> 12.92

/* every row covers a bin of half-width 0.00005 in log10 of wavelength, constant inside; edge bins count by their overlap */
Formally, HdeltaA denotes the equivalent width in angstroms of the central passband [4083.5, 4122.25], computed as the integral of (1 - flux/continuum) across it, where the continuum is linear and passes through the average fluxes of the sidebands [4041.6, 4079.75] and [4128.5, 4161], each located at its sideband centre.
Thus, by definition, 2.6 angstroms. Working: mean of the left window 19.9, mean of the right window 20.1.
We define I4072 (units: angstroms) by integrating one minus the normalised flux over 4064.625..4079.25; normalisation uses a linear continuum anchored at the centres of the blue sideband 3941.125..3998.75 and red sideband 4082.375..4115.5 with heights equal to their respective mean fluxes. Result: -2.0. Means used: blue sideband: 15.2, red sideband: 18.3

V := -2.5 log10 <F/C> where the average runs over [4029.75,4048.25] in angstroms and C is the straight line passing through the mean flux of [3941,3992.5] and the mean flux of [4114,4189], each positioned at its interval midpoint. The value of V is -0.219 mag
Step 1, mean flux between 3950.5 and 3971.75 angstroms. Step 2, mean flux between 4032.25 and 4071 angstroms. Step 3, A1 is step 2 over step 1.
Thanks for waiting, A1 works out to 1.60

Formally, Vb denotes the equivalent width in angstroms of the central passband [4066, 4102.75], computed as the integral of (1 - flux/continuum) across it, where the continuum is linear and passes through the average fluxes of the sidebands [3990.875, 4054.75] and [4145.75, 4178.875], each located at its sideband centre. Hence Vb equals 2.0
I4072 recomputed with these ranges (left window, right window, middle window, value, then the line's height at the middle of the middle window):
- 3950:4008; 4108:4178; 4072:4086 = -1.31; 18.4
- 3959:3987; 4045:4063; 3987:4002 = -3.97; 15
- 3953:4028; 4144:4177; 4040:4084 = -3.70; 18.4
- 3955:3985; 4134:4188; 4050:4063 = -2.81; 16.3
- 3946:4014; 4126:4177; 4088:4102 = 0.83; 18.8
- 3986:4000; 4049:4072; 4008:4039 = -3.67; 19.3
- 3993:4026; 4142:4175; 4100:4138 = 1.58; 20.1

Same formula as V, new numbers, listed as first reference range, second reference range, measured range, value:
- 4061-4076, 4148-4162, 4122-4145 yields -0.026 mag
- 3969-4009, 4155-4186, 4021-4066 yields -0.146 mag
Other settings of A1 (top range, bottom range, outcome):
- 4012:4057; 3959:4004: 1.36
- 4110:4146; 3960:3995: 1.40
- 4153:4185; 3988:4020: 0.98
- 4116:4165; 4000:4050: 0.96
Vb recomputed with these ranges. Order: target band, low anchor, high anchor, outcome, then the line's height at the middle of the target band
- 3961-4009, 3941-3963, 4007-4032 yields 7.3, 18.6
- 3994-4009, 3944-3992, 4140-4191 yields -3.8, 15.6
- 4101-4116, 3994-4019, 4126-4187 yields 1.9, 20.1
